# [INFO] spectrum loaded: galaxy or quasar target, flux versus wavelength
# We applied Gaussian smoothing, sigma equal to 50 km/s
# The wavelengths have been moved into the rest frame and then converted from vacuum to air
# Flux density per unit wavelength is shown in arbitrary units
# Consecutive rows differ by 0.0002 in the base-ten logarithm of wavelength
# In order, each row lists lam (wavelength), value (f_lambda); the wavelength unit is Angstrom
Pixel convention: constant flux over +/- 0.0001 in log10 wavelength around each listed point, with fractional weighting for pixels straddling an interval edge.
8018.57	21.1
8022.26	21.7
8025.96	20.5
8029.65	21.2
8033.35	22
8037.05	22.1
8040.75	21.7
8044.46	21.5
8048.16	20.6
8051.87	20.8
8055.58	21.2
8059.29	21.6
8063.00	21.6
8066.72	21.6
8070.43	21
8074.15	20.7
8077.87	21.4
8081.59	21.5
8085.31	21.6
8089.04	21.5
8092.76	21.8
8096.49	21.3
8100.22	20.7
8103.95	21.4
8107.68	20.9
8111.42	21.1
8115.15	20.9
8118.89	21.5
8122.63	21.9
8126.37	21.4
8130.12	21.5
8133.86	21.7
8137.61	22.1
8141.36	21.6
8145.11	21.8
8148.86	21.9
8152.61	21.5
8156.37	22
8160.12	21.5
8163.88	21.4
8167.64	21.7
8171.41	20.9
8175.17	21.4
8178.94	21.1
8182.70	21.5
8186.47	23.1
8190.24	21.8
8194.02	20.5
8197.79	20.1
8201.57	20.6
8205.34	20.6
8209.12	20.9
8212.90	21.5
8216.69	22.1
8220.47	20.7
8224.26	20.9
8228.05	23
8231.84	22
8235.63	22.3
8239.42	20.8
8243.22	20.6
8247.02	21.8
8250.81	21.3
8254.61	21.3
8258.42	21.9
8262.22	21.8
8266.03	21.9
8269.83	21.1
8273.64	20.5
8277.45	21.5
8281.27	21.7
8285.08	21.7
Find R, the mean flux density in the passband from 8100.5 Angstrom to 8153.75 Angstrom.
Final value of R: 21.5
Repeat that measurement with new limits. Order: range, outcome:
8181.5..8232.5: 21.4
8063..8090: 21.3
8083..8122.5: 21.3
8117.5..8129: 21.6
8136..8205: 21.5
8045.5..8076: 21.1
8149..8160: 21.7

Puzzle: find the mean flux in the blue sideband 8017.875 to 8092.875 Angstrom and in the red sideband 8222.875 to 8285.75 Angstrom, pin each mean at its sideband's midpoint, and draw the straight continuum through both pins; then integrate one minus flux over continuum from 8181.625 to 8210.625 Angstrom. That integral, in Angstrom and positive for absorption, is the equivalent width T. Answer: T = 0.5 Angstrom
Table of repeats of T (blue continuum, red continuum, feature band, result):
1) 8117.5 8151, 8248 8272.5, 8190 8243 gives 0.9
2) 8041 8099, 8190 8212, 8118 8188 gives -2.4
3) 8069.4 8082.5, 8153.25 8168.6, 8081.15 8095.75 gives -0.3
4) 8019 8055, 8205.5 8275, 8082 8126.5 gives 0.1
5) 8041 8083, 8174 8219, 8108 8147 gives -0.5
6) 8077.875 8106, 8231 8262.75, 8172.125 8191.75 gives -0.2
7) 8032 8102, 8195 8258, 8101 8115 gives 0.2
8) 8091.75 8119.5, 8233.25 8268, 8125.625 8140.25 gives -0.3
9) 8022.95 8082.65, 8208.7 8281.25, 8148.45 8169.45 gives -0.2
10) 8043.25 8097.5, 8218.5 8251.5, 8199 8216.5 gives 0.4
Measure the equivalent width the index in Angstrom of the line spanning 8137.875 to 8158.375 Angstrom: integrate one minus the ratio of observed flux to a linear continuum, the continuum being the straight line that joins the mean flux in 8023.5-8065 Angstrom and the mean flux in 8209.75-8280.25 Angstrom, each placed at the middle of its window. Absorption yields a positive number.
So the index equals -0.3 Angstrom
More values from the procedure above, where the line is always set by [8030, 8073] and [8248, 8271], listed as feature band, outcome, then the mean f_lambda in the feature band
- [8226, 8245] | -0.2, 21.7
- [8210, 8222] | 0.1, 21.4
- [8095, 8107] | 0.2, 21.1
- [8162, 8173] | 0.1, 21.3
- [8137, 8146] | -0.1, 21.8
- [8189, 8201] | 0.4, 20.7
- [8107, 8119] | 0.2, 21.1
